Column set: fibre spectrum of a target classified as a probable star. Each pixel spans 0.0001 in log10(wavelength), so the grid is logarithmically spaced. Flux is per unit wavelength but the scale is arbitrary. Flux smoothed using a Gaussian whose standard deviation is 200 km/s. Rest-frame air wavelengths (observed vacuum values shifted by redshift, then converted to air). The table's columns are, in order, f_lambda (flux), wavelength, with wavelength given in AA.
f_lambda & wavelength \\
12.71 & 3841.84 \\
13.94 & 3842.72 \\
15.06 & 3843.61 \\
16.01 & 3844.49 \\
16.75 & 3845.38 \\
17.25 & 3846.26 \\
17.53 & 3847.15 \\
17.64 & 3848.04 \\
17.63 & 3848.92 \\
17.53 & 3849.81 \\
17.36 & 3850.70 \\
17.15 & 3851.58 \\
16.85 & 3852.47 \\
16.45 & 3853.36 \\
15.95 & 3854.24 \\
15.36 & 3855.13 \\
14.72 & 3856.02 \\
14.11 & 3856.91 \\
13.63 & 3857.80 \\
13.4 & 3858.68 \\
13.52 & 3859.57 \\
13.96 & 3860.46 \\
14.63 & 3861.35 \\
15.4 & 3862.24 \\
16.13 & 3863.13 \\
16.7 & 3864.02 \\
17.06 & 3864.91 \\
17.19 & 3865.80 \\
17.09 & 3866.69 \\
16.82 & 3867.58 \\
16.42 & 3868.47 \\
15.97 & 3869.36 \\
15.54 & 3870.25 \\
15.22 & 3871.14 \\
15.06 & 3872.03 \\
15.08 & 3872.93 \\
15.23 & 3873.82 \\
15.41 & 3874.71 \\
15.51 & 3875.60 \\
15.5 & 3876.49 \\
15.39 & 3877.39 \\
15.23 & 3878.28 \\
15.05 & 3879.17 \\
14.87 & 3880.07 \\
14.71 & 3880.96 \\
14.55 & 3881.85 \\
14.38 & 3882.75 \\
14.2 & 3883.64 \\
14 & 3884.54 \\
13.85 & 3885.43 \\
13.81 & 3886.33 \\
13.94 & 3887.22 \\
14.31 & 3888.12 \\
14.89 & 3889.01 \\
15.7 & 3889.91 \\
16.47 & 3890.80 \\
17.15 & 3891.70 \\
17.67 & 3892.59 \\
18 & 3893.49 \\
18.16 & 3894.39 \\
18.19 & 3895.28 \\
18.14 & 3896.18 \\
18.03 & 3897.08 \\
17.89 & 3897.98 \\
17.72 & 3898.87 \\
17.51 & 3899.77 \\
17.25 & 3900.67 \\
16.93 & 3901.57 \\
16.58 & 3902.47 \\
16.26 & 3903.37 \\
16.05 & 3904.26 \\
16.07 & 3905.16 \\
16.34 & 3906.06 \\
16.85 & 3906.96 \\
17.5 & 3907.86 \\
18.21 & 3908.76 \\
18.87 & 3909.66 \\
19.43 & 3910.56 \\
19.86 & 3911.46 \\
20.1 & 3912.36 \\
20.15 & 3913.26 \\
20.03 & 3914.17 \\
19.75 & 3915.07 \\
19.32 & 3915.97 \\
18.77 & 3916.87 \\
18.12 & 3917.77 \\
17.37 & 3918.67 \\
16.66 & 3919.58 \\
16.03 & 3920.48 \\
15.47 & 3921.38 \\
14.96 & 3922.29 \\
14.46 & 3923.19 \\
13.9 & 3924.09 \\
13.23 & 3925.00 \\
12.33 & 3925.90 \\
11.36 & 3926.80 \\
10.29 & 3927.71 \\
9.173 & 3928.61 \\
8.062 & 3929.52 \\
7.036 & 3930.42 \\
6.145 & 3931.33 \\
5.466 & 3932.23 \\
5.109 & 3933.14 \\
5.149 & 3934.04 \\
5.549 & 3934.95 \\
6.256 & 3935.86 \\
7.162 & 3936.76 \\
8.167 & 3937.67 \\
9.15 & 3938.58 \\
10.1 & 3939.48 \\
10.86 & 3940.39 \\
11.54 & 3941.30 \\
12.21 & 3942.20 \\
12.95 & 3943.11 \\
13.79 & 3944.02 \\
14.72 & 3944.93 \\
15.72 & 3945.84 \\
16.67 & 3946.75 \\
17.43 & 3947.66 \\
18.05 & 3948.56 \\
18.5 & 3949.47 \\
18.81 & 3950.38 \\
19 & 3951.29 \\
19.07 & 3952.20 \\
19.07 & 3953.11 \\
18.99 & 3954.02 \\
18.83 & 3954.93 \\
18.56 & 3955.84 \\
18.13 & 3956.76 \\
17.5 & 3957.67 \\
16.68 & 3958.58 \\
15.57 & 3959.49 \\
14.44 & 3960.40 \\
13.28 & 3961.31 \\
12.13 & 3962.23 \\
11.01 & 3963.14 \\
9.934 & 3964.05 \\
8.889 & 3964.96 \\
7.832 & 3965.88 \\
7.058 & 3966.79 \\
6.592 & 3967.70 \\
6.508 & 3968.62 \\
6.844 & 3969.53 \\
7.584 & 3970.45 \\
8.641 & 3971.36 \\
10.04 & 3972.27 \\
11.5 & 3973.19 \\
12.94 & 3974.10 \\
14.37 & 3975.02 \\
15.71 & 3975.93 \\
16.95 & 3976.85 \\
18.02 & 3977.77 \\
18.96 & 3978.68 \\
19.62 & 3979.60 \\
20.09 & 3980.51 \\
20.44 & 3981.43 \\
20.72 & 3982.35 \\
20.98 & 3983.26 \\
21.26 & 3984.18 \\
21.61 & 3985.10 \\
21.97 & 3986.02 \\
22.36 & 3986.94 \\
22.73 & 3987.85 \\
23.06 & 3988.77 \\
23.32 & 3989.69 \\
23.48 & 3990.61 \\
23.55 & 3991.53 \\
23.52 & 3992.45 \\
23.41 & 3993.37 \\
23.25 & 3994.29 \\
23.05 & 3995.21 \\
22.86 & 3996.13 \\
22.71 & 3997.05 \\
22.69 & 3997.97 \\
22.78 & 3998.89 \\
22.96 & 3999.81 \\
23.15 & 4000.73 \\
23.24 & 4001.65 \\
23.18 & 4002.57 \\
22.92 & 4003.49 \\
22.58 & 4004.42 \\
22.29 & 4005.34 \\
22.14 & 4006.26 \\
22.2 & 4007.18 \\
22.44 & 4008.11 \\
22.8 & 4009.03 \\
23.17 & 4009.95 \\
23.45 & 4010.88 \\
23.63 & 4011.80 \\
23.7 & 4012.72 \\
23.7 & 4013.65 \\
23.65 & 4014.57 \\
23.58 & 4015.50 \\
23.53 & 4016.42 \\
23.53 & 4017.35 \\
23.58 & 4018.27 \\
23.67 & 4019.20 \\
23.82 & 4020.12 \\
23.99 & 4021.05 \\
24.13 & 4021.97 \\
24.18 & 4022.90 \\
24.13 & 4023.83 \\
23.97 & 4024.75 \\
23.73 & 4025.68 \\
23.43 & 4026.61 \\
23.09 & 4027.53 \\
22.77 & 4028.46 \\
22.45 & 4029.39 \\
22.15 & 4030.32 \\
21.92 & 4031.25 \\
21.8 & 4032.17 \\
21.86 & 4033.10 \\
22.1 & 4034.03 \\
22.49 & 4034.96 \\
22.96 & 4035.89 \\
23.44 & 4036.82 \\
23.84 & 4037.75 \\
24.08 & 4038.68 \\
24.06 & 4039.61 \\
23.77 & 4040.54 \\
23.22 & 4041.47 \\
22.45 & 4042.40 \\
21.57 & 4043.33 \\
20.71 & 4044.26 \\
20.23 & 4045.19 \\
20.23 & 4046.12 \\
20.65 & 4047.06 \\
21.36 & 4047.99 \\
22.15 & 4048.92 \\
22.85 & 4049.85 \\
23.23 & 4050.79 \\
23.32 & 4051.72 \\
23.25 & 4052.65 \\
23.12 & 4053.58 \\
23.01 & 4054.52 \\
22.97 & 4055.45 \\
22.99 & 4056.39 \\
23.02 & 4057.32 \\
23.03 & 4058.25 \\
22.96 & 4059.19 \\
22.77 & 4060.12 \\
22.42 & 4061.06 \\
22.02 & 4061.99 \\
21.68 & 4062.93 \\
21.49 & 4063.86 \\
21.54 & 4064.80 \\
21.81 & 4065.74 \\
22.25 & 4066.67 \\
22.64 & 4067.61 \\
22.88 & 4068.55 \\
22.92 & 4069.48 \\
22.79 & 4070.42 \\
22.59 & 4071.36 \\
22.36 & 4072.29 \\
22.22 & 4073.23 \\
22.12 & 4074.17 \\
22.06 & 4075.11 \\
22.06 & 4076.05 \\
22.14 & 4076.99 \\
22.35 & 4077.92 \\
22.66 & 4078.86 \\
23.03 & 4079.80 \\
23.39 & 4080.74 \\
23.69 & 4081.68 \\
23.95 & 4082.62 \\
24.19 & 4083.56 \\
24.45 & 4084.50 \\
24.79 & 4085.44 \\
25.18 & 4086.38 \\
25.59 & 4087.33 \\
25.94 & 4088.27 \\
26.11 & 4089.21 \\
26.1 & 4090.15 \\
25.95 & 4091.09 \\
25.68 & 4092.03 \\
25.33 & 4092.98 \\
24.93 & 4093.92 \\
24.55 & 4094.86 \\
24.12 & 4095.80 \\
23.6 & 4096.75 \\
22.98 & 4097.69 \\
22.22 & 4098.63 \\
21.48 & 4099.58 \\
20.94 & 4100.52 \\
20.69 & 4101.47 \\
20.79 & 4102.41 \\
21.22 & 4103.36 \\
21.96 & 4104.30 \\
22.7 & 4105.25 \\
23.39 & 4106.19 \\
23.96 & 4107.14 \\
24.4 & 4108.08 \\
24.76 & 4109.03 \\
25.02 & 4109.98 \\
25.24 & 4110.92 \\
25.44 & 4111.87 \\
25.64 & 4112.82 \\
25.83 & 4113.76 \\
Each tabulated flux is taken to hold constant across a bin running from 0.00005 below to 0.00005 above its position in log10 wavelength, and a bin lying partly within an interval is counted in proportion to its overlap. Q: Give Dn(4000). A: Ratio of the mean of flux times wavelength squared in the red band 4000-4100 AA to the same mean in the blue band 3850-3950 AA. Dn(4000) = 1.7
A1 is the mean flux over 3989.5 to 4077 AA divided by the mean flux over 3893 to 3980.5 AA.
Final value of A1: 1.6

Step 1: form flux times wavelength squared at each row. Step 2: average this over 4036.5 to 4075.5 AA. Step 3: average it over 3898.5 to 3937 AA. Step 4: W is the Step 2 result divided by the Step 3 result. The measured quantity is 1.7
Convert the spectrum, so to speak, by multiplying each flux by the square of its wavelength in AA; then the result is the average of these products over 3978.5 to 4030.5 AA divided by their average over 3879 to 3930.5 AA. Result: 1.5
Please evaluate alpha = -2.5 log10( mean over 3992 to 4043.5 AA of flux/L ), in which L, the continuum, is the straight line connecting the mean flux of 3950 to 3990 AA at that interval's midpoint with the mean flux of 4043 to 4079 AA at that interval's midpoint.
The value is -0.21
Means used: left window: 15.8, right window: 22.3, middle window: 23.1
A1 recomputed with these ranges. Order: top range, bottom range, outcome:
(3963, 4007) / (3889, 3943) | 1.26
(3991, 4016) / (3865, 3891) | 1.51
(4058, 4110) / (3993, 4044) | 1.00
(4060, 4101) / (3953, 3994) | 1.43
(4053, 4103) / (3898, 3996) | 1.50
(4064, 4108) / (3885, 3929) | 1.41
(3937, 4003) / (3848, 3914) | 1.03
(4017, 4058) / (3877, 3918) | 1.35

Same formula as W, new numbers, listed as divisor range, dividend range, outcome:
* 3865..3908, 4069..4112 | 1.63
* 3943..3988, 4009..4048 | 1.52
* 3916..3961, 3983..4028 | 1.76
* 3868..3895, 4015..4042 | 1.63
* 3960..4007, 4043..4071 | 1.29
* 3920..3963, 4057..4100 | 1.90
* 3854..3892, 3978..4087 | 1.62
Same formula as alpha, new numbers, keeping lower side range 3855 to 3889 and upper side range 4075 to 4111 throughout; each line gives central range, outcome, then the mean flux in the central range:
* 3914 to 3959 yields 0.26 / 13.8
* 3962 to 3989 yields 0.28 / 14.8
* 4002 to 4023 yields -0.14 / 23.3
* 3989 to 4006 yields -0.16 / 23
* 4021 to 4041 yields -0.09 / 23.2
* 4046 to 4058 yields -0.02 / 22.5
